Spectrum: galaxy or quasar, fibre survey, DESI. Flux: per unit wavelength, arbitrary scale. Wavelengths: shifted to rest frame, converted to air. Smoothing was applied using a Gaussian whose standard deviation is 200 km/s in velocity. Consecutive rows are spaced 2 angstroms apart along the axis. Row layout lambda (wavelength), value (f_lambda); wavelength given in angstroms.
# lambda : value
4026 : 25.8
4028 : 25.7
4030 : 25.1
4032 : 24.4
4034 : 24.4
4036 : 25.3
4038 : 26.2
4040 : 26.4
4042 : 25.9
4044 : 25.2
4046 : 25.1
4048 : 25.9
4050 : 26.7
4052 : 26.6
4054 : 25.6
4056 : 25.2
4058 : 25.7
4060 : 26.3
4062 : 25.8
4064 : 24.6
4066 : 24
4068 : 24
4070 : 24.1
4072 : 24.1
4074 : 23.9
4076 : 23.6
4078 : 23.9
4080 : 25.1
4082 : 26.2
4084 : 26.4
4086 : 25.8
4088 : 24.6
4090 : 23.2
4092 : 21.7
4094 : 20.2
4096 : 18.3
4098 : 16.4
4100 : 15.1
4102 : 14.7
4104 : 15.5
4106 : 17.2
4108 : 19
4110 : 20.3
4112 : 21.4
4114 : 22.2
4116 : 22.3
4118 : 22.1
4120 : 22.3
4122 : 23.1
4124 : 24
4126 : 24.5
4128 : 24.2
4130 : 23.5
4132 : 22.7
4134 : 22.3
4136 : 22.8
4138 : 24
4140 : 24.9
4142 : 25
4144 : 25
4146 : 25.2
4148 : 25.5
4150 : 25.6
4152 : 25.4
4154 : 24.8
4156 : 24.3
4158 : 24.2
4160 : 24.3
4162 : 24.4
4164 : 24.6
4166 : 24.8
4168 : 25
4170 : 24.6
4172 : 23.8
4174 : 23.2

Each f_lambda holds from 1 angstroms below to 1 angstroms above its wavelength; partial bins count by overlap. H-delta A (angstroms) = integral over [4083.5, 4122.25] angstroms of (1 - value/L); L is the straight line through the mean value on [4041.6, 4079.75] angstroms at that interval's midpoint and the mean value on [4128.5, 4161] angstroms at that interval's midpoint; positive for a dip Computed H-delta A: 6.64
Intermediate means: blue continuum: 25.1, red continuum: 24.3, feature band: 20.5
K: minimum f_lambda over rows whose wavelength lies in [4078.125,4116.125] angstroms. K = 14.7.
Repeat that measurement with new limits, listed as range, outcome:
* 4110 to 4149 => 20.3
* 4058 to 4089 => 23.6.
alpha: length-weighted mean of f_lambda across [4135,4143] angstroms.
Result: 24.2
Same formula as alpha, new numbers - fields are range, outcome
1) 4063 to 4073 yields 24.2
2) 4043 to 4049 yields 25.4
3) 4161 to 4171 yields 24.7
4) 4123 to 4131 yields 24.1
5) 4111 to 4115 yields 21.8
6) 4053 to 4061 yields 25.7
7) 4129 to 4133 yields 23.1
